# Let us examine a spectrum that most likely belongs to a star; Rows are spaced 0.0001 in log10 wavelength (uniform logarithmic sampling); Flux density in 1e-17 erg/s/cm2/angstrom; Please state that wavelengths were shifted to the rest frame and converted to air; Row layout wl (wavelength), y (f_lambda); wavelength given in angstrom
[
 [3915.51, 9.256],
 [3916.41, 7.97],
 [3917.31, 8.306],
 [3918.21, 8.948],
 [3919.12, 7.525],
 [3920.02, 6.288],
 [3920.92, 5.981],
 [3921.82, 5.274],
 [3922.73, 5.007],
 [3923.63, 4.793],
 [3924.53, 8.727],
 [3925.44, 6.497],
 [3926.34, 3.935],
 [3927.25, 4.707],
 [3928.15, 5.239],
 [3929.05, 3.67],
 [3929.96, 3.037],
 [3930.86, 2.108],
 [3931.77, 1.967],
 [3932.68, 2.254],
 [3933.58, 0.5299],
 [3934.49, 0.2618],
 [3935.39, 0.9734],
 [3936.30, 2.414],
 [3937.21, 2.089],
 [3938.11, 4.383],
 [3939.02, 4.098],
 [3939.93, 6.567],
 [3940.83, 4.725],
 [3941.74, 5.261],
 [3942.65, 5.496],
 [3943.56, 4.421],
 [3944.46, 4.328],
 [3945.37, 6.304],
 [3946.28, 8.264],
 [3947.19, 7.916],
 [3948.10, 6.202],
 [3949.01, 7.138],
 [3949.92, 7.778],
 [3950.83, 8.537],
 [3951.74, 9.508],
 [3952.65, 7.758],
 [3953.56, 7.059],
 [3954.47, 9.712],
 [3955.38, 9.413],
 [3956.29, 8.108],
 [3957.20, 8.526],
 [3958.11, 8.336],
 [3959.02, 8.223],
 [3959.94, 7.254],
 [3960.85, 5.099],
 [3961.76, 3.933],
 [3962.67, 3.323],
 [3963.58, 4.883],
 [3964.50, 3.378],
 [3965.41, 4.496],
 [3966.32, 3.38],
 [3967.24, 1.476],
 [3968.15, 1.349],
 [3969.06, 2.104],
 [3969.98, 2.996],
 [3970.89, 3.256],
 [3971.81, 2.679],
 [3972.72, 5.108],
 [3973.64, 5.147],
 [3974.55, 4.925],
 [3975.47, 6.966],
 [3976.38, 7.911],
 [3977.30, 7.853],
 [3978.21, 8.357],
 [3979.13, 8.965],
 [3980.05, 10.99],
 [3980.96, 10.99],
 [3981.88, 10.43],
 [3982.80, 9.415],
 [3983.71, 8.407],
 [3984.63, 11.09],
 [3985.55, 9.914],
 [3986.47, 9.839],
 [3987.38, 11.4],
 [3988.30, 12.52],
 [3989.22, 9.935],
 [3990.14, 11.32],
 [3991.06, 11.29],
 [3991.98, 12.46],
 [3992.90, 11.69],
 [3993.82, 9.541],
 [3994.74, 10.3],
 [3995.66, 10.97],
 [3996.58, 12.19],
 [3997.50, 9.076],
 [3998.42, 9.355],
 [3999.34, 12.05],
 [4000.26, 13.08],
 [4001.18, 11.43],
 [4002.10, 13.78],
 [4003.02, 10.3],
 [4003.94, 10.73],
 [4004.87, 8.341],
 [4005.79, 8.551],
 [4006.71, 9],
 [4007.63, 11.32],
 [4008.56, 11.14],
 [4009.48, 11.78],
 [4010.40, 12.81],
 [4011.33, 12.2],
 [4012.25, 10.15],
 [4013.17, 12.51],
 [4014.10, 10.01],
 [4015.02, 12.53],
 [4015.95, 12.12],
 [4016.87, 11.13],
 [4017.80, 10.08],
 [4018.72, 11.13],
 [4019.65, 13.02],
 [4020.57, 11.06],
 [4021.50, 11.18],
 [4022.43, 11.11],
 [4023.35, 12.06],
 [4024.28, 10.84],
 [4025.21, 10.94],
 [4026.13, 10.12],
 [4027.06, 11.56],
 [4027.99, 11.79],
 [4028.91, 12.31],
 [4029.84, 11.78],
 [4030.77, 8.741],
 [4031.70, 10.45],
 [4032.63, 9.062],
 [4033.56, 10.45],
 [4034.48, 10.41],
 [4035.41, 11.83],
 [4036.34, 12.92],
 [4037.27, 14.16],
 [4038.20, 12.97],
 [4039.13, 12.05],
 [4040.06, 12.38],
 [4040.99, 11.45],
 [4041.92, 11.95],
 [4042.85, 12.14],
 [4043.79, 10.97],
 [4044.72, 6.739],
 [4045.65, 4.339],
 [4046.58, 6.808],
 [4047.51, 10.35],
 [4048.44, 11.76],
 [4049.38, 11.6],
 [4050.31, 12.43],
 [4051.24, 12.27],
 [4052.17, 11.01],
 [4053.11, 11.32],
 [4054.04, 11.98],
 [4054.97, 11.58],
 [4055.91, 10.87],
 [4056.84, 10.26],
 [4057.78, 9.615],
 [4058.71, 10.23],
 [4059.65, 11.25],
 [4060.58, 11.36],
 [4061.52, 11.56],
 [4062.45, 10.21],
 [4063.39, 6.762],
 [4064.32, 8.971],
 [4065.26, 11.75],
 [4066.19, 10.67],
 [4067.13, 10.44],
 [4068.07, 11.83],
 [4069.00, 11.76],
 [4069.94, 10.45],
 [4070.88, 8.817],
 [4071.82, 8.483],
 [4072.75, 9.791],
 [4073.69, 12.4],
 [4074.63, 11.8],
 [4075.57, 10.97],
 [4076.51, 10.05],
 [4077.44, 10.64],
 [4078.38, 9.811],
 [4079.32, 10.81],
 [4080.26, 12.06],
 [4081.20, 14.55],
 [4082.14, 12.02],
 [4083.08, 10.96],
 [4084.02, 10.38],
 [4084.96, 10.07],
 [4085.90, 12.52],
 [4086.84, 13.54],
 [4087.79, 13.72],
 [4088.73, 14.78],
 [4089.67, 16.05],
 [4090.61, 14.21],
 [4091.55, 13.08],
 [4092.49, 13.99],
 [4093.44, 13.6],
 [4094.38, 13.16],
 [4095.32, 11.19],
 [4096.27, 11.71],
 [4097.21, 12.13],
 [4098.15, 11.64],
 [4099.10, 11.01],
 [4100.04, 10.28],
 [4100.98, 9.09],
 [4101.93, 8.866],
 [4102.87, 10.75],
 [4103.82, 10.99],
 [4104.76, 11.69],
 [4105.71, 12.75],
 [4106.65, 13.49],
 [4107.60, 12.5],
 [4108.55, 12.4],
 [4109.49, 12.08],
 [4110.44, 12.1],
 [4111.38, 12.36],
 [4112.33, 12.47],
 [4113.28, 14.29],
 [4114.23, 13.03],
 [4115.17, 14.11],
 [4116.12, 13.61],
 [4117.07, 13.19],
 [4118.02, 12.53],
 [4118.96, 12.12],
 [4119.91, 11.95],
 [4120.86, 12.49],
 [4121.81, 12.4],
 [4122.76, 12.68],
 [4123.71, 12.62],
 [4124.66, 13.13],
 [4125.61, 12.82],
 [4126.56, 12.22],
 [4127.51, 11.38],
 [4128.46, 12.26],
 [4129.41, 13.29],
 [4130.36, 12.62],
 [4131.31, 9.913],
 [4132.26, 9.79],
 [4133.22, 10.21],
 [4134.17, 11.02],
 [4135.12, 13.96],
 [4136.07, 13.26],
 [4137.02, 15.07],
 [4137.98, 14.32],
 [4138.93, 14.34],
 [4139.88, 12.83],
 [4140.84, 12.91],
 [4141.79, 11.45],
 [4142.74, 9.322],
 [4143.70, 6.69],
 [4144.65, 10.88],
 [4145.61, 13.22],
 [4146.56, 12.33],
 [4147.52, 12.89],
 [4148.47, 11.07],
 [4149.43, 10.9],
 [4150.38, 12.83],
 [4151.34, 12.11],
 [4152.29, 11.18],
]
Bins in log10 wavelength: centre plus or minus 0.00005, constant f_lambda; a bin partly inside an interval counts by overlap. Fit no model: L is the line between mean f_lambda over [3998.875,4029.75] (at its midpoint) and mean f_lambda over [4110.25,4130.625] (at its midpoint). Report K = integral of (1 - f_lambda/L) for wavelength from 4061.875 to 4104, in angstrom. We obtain 2.8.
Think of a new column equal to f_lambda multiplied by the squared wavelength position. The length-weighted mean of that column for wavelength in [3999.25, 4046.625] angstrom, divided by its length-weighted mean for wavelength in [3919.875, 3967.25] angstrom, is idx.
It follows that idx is 2.16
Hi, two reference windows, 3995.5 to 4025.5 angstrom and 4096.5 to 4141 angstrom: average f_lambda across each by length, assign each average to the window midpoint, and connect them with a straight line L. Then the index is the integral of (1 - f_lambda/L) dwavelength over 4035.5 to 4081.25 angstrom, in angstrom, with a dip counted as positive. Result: 3.2 angstrom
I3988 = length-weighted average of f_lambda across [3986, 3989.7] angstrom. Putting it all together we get 10.9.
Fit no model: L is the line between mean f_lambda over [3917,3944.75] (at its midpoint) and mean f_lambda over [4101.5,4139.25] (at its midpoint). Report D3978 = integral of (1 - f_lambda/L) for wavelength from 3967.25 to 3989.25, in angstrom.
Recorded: -2.9 angstrom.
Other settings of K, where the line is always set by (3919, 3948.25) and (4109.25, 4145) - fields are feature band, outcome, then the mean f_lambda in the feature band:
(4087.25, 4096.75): -2.3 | 13.5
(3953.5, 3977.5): 1.5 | 5.39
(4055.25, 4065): -0.6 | 10.2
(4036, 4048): -2.5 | 10.7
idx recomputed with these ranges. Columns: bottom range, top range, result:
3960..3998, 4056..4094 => 1.57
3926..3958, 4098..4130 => 2.49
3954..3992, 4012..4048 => 1.55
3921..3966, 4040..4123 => 2.28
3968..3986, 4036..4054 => 1.62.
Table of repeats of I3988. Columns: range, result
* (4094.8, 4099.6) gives 11.5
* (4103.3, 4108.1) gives 12.3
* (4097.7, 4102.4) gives 10.2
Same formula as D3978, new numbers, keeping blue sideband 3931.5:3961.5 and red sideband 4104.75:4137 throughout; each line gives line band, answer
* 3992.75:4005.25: -5.0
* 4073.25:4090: -1.6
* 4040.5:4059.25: -1.4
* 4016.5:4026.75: -2.9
